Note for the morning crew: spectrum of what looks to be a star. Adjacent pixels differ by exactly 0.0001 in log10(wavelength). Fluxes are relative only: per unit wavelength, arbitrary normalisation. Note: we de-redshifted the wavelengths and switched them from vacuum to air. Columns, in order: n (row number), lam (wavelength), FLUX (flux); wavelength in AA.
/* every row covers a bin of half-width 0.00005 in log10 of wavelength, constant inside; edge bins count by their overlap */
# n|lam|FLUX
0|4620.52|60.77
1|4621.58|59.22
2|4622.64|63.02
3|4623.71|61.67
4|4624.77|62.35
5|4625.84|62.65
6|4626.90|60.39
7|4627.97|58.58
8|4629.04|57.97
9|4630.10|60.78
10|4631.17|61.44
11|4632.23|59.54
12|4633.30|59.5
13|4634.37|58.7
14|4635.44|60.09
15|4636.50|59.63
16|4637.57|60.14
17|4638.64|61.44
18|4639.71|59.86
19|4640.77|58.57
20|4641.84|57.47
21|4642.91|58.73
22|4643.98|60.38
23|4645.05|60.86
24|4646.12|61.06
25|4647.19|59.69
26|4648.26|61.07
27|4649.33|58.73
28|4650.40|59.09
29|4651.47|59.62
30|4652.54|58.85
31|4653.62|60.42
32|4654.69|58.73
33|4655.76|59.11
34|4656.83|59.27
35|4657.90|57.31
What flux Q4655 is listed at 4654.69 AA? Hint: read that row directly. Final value 58.73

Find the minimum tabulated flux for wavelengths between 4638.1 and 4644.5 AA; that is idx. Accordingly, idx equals 57.47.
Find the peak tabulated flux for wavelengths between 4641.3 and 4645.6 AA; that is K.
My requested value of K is 60.86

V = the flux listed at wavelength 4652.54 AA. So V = 58.85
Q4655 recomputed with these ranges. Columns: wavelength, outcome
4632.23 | 59.54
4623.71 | 61.67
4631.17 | 61.44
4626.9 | 60.39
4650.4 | 59.09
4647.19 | 59.69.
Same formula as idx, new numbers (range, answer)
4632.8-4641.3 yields 58.57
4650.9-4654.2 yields 58.85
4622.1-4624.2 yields 61.67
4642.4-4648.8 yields 58.73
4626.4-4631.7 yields 57.97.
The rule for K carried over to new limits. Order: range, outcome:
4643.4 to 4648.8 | 61.07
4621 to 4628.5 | 63.02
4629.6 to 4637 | 61.44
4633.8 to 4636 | 60.09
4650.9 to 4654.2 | 60.42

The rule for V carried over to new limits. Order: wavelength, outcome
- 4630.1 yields 60.78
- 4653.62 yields 60.42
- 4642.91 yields 58.73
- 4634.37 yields 58.7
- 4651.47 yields 59.62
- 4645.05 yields 60.86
